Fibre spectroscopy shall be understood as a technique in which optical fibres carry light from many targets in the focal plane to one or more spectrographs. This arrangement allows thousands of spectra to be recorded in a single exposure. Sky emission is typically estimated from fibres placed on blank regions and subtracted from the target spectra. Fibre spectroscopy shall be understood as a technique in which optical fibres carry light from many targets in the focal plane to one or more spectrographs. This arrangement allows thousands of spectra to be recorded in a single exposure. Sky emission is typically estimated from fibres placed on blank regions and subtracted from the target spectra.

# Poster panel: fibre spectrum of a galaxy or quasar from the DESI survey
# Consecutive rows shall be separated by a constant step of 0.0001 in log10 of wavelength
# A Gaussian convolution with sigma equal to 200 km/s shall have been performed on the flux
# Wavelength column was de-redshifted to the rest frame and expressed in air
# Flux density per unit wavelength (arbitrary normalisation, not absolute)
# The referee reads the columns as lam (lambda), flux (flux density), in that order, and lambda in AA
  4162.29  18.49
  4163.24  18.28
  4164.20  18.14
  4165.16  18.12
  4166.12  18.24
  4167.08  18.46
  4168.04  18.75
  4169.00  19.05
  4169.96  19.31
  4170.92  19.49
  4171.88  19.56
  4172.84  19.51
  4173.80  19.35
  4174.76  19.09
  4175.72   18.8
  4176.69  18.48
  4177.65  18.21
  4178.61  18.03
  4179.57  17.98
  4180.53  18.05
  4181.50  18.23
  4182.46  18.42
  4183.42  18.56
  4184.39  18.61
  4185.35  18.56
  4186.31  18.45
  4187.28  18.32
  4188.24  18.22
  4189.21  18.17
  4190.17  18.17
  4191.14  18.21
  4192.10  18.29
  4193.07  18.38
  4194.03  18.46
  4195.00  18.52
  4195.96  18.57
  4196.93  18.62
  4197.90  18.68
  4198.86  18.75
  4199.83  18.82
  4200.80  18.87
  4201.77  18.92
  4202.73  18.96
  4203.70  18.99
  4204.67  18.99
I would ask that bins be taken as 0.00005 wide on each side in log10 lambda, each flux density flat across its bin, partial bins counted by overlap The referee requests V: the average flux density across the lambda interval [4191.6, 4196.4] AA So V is 18.5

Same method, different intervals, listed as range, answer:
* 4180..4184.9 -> 18.4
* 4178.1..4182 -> 18.1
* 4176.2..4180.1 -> 18.2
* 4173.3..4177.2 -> 18.9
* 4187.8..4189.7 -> 18.2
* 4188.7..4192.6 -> 18.2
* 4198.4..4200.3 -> 18.8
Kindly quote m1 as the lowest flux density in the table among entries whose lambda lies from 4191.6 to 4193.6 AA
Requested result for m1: 18.29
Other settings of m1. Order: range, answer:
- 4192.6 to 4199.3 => 18.38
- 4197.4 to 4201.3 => 18.68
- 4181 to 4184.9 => 18.23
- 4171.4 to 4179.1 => 18.03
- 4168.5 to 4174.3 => 19.05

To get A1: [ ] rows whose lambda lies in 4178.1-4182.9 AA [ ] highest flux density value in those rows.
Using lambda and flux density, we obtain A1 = 18.42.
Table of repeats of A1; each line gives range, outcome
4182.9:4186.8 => 18.61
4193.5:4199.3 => 18.75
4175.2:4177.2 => 18.8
